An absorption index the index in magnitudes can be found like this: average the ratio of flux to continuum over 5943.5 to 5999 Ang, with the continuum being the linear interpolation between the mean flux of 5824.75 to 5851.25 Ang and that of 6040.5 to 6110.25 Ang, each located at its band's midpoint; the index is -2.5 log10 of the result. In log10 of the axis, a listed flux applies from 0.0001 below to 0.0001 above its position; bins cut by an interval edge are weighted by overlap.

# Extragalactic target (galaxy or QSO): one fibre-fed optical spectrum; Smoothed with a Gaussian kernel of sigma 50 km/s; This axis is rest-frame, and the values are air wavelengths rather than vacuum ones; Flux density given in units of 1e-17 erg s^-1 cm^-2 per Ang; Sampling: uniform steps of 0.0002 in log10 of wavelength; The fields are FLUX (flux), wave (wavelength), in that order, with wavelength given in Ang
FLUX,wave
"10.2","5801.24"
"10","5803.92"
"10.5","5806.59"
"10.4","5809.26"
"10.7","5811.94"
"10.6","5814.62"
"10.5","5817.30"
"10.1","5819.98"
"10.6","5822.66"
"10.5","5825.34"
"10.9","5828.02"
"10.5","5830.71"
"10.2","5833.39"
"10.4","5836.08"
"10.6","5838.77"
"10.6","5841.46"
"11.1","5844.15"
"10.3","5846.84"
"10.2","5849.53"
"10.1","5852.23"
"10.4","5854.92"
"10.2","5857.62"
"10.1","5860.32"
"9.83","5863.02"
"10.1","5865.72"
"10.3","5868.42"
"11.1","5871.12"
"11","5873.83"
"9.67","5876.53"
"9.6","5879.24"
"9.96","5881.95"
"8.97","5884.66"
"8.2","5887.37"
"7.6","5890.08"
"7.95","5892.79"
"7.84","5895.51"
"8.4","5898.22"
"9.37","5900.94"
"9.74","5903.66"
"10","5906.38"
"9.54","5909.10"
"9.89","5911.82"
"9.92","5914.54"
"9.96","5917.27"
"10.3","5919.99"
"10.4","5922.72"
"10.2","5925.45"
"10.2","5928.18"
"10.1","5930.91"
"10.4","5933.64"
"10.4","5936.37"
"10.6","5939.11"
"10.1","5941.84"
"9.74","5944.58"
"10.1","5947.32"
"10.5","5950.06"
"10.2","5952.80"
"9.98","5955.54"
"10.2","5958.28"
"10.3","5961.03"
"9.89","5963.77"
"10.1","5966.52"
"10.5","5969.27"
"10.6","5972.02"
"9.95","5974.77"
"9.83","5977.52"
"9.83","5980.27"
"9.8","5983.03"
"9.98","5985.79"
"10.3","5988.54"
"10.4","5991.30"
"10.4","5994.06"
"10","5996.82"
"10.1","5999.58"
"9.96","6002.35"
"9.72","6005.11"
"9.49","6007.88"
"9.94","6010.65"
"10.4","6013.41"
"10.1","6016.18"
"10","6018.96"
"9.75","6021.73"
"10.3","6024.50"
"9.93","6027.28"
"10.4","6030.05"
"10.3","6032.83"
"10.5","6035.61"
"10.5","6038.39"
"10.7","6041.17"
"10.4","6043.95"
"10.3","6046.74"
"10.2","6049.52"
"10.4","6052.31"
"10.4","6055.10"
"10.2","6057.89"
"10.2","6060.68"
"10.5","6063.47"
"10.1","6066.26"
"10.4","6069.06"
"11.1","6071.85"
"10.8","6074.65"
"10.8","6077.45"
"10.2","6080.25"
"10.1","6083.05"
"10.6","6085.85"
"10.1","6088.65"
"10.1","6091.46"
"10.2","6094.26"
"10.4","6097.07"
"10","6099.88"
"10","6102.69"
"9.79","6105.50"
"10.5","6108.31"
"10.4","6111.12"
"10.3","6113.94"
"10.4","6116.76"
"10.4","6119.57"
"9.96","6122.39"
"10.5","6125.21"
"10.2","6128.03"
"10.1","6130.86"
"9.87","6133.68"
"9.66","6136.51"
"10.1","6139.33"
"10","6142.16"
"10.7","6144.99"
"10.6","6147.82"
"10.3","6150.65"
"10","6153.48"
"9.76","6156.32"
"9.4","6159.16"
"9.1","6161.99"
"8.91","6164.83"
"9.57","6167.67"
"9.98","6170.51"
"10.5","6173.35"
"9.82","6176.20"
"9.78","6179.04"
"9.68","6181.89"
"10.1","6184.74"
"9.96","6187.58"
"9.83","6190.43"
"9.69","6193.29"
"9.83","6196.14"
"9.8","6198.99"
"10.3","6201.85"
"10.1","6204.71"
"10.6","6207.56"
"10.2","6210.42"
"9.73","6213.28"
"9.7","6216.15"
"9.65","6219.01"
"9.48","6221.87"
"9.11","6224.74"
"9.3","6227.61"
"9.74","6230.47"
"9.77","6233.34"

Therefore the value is 0.030 mag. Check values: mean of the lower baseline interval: 10.5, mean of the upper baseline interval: 10.3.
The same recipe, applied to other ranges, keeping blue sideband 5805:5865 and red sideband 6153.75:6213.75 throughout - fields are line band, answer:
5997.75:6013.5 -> 0.03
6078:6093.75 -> -0.03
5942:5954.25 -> 0.01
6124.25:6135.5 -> -0.02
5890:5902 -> 0.24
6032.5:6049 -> -0.04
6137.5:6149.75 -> -0.04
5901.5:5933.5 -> 0.03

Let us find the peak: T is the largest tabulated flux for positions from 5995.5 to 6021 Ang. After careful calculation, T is 10.4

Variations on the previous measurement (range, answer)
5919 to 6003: 10.6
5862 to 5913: 11.1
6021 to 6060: 10.7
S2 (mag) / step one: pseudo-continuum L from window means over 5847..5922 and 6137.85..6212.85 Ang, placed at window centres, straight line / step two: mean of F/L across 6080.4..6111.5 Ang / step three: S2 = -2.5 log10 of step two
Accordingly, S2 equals -0.04 mag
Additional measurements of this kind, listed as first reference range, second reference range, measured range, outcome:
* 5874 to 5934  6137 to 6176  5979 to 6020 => -0.04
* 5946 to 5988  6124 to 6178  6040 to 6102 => -0.04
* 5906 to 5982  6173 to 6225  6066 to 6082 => -0.06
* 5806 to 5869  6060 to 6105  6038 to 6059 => 0.00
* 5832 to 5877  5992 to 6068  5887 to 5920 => 0.14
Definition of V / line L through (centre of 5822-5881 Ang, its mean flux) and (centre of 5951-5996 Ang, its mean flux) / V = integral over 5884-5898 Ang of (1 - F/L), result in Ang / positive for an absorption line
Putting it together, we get 3.0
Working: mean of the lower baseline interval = 10.4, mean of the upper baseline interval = 10.1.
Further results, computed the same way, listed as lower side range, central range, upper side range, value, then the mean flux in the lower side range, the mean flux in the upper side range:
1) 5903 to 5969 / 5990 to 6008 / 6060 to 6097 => 0.4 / 10.1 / 10.4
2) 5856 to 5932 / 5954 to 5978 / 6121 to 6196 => -1.1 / 9.66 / 9.92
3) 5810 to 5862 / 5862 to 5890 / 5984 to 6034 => 1.6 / 10.4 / 10.1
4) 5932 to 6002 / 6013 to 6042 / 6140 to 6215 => -0.4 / 10.2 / 9.93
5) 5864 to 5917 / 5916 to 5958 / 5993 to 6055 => -2.2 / 9.44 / 10.2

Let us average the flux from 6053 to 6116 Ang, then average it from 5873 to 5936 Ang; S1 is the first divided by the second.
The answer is 1.08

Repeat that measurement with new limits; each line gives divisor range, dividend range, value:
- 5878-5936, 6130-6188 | 1.04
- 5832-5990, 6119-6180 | 1.00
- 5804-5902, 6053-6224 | 1.01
